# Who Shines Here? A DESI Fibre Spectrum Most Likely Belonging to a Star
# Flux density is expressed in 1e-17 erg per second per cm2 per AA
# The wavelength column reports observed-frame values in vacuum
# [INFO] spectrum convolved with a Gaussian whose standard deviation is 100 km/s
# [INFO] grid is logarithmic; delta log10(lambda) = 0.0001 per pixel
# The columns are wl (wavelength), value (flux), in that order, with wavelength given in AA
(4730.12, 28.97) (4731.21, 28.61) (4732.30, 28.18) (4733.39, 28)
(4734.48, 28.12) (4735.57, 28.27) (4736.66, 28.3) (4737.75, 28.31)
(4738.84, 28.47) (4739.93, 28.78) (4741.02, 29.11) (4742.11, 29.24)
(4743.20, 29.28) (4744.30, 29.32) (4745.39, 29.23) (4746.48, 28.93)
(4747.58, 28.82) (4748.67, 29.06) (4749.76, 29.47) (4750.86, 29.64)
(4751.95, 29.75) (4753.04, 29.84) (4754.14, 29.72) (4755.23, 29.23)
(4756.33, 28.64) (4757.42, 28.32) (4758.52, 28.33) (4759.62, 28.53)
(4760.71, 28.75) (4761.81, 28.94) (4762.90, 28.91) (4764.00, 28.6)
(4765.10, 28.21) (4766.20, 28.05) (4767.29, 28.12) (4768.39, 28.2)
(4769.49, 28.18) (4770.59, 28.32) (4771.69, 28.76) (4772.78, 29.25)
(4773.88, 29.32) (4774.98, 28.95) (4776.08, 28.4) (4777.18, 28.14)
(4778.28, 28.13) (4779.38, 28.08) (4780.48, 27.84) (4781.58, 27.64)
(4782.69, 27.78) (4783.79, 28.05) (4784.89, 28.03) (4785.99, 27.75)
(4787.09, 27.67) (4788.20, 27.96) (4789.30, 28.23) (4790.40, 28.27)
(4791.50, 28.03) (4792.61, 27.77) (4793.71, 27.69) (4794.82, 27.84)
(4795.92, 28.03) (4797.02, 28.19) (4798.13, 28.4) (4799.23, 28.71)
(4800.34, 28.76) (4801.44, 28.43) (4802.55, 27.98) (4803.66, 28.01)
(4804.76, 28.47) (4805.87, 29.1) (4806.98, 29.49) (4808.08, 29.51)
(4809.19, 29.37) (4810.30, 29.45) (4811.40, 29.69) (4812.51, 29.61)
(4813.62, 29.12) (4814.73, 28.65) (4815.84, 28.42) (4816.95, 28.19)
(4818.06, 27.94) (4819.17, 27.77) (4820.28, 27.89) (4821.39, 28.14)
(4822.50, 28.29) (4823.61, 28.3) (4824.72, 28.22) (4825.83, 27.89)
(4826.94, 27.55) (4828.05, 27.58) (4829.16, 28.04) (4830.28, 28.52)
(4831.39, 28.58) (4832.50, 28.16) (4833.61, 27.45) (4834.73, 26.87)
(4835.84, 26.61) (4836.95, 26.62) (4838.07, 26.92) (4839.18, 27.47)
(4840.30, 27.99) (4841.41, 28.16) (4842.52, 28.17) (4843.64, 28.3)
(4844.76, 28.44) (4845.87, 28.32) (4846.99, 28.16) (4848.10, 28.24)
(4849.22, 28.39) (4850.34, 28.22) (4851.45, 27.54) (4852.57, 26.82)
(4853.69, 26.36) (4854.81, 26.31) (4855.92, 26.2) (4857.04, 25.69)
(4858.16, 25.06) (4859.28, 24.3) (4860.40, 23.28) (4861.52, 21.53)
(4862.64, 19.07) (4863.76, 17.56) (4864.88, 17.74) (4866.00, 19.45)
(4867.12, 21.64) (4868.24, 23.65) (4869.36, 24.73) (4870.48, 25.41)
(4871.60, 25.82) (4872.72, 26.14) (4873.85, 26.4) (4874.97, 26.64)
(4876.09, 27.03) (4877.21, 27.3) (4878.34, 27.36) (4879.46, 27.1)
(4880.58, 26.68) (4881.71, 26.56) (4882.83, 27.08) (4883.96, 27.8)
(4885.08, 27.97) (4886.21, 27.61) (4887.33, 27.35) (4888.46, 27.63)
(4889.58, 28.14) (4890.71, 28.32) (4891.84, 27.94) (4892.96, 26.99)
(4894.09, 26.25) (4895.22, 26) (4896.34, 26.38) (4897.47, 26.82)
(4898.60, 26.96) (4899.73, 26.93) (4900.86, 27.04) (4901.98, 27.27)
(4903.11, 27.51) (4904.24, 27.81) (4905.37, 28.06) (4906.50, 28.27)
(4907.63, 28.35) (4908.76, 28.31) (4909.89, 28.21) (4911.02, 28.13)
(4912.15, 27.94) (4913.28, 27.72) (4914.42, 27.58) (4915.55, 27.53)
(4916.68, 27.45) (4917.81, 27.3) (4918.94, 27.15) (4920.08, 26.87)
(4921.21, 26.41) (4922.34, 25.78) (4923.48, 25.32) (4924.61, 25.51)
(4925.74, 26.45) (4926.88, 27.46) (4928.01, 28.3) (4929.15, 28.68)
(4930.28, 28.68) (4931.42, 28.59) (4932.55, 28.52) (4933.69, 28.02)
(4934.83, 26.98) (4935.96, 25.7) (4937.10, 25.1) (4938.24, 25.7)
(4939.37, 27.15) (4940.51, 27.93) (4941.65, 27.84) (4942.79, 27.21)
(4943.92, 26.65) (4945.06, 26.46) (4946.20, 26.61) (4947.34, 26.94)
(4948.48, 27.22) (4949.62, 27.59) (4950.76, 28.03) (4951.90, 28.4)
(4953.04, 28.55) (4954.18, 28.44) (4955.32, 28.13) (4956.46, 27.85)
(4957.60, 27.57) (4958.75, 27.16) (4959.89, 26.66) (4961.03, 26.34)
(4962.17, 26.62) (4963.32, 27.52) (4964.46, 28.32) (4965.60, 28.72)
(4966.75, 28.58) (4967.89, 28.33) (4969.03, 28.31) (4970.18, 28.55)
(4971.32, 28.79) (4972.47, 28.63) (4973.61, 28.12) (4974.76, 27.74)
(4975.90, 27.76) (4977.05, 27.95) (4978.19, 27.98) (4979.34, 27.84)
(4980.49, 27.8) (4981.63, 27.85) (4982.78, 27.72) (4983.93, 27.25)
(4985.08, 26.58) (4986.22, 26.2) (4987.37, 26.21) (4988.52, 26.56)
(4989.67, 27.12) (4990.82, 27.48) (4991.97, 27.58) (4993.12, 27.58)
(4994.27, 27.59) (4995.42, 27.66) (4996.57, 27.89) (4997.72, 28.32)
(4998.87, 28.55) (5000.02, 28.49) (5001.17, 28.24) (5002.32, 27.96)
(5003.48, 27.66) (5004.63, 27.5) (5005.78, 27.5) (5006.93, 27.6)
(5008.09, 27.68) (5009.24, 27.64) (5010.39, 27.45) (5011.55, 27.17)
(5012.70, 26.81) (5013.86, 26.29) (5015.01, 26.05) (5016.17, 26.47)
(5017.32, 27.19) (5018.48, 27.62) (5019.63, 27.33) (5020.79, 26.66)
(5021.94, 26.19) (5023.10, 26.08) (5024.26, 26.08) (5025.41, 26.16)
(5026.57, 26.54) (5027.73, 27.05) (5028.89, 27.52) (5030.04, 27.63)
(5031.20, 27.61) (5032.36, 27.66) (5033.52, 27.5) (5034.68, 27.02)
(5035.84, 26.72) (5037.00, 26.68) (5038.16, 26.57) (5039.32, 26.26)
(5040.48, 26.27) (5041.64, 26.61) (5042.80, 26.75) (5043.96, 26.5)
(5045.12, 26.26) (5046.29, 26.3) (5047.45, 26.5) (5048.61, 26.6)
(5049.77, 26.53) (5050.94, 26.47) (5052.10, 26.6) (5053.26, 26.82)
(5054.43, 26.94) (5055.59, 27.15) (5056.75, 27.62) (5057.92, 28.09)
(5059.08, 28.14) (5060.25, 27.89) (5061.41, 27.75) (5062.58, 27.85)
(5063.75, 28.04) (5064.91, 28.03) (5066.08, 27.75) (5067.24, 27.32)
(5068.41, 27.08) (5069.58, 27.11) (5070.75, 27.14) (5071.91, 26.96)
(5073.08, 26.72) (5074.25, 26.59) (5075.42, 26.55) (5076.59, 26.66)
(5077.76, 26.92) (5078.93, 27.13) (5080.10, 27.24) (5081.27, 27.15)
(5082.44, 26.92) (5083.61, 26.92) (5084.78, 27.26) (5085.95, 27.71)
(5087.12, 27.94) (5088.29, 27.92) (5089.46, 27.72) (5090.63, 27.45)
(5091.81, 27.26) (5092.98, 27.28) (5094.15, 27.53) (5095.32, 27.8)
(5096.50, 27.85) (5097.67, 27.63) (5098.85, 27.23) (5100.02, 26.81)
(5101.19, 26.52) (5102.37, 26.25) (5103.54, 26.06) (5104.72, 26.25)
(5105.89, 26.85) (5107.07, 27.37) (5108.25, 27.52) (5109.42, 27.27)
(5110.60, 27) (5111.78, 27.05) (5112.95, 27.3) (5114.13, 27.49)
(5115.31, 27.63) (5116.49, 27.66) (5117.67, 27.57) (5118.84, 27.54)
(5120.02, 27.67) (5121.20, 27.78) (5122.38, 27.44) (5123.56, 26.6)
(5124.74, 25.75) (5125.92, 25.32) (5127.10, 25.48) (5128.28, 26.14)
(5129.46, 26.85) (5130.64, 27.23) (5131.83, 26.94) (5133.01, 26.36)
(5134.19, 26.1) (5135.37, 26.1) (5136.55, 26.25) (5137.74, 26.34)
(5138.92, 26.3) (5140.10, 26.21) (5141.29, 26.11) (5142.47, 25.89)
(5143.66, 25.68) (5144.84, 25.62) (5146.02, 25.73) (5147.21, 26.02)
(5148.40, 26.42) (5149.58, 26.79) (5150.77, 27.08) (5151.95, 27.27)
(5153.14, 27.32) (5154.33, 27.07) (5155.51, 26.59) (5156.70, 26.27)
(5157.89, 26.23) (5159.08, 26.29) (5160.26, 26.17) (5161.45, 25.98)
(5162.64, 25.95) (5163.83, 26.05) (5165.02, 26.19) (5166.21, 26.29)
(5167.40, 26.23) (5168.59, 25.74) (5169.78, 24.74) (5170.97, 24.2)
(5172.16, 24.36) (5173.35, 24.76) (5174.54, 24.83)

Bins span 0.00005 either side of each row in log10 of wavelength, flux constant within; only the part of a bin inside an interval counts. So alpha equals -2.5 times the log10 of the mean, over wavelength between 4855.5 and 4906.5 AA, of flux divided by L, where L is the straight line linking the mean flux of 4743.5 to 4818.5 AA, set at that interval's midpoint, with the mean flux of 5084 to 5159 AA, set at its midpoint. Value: 0.09 mag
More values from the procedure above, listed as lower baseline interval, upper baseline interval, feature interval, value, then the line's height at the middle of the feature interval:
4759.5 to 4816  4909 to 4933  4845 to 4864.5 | 0.11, 27.9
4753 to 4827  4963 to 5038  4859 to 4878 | 0.20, 28.1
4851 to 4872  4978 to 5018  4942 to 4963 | -0.05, 26.1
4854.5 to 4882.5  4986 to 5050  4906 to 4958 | -0.08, 25.5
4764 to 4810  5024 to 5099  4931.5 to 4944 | 0.02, 27.7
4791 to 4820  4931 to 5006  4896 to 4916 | 0.01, 28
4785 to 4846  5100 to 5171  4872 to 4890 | 0.03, 27.9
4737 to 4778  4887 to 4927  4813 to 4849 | 0.00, 28.1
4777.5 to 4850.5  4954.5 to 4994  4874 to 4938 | 0.02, 27.9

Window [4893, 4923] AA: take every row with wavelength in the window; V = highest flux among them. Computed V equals 28.35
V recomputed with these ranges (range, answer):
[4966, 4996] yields 28.79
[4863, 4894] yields 28.32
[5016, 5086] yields 28.14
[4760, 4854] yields 29.69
